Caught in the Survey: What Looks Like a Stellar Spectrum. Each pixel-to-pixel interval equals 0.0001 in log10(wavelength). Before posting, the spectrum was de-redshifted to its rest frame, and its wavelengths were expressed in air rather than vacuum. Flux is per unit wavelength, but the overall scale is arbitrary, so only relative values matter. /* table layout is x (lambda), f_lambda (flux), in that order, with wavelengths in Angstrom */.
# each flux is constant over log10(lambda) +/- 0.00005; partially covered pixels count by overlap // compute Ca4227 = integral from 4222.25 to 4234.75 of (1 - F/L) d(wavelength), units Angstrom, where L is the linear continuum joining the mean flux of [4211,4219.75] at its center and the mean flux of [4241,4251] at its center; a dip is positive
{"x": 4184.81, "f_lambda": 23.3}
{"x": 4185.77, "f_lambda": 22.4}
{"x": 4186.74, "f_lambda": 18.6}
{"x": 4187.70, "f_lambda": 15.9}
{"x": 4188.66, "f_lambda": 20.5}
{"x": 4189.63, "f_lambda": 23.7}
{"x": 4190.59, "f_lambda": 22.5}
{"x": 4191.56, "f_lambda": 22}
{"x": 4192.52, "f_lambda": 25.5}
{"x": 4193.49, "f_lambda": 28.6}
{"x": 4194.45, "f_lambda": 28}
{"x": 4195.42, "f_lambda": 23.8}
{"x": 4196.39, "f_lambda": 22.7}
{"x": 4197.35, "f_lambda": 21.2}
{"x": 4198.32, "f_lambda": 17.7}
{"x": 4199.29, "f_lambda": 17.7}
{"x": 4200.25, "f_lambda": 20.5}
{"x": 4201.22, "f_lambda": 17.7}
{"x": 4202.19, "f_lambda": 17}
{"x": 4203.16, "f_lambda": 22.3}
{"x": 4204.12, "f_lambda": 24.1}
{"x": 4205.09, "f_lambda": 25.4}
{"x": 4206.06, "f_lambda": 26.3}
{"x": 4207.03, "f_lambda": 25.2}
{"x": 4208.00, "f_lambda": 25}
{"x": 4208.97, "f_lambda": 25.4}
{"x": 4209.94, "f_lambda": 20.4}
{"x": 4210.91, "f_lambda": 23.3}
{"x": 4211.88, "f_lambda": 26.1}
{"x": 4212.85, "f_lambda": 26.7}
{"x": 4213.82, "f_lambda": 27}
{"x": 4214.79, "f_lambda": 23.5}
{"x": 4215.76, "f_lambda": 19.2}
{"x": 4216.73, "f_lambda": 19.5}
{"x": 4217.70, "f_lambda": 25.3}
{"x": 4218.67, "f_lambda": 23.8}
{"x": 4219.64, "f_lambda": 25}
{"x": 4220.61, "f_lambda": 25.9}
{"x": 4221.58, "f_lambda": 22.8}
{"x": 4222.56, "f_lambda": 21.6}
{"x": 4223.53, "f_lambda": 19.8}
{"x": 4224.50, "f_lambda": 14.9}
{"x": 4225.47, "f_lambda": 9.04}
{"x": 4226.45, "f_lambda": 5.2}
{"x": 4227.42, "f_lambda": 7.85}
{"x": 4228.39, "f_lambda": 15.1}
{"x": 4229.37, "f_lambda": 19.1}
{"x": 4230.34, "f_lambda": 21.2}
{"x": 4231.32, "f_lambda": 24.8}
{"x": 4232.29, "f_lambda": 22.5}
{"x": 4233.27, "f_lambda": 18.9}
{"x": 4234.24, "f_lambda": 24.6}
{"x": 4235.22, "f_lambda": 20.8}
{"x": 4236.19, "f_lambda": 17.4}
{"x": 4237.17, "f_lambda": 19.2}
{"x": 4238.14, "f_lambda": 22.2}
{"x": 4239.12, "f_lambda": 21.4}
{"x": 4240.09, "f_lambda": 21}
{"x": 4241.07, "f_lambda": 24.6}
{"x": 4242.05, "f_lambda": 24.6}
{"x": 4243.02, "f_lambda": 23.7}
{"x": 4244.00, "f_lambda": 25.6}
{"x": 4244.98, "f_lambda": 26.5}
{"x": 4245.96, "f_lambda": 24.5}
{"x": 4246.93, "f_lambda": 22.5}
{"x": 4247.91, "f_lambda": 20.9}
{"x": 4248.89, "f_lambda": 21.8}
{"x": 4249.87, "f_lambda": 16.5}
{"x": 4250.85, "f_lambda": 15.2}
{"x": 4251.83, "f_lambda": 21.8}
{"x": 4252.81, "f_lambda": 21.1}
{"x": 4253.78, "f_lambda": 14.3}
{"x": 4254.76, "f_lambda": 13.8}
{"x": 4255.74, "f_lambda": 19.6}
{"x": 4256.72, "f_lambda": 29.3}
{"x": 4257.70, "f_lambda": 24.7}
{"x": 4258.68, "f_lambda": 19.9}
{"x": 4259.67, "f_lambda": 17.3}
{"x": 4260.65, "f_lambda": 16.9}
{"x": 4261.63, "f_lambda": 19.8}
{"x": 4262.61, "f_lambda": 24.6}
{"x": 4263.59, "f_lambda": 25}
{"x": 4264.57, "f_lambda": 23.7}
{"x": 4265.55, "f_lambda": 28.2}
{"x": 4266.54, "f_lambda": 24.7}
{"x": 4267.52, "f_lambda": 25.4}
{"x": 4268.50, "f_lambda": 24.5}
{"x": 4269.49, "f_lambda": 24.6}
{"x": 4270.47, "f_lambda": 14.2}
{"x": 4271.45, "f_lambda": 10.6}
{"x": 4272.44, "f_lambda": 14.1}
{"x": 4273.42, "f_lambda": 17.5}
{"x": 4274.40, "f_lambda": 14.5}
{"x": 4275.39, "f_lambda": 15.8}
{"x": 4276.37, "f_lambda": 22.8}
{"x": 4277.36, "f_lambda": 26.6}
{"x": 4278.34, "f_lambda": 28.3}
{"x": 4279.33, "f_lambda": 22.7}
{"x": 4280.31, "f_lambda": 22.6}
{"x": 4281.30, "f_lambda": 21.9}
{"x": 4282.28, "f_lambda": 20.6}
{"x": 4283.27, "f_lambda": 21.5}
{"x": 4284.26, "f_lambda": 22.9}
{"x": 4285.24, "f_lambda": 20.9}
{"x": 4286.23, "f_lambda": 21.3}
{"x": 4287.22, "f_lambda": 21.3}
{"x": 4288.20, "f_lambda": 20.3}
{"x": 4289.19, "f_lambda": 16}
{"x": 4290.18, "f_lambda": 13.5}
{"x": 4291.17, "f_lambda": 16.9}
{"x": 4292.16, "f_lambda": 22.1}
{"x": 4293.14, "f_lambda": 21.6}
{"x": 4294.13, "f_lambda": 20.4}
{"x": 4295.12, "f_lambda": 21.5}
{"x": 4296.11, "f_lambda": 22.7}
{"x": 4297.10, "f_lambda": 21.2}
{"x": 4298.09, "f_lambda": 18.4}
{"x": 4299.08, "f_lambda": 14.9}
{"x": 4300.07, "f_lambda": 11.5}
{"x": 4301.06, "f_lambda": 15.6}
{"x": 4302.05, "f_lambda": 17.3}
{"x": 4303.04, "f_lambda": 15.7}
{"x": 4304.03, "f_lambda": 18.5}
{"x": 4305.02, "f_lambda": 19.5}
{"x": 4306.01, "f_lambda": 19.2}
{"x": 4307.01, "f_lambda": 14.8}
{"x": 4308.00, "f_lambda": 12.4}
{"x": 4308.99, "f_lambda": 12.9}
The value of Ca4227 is 3.3 Angstrom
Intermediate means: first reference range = 24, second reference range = 22.5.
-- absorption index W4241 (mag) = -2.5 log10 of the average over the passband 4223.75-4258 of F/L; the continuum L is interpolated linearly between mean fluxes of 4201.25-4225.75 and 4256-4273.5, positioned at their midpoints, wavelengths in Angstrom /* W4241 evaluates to 0.11 mag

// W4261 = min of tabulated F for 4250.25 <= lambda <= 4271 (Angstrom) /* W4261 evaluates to 13.8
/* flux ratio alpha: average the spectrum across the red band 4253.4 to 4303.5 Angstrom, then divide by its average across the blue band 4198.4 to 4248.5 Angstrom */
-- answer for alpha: 0.9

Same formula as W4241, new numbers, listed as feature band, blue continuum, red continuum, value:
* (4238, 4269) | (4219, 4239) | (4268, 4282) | -0.13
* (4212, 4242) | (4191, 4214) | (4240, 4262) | 0.09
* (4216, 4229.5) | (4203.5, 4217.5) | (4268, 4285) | 0.28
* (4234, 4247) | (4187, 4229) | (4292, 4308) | -0.13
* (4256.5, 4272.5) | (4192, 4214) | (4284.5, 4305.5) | -0.07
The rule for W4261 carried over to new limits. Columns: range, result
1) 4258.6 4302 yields 10.6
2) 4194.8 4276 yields 5.2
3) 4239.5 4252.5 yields 15.2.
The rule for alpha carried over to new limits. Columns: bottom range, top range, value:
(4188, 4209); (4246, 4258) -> 0.89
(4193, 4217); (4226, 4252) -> 0.89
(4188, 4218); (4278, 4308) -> 0.84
